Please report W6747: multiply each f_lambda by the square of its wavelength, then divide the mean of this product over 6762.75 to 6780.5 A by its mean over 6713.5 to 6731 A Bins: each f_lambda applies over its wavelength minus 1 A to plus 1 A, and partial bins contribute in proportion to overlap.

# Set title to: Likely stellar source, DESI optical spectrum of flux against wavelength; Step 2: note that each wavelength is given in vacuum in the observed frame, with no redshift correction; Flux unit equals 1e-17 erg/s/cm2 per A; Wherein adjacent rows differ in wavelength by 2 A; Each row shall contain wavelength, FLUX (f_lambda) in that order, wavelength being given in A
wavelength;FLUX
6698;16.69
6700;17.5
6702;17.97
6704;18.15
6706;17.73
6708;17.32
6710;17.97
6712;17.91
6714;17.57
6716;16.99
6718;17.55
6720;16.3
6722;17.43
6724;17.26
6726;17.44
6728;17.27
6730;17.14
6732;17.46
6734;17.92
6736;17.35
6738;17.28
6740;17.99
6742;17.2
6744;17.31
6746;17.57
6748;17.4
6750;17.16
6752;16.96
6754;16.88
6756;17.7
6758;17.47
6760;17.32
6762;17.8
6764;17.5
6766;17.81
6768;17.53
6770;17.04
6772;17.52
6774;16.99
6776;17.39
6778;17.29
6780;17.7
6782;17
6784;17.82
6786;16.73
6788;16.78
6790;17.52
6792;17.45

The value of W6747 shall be 1.03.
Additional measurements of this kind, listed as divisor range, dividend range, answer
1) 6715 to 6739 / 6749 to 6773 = 1.02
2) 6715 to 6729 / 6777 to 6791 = 1.02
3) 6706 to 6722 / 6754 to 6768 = 1.02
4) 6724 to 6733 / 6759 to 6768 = 1.03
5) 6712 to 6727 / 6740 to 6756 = 1.01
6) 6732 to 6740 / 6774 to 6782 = 1.00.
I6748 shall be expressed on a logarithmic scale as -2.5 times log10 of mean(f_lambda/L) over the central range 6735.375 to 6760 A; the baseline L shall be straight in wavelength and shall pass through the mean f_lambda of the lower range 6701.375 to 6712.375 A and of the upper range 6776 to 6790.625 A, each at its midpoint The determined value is 0.01 mag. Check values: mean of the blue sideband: 17.8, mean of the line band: 17.4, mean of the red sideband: 17.3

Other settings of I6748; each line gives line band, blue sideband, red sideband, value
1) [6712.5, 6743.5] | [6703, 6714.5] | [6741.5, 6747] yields 0.013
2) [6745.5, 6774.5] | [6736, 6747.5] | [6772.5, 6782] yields 0.000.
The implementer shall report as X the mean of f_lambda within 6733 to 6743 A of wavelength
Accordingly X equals 17.5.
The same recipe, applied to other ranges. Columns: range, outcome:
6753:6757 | 17.3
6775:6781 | 17.5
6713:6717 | 17.3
